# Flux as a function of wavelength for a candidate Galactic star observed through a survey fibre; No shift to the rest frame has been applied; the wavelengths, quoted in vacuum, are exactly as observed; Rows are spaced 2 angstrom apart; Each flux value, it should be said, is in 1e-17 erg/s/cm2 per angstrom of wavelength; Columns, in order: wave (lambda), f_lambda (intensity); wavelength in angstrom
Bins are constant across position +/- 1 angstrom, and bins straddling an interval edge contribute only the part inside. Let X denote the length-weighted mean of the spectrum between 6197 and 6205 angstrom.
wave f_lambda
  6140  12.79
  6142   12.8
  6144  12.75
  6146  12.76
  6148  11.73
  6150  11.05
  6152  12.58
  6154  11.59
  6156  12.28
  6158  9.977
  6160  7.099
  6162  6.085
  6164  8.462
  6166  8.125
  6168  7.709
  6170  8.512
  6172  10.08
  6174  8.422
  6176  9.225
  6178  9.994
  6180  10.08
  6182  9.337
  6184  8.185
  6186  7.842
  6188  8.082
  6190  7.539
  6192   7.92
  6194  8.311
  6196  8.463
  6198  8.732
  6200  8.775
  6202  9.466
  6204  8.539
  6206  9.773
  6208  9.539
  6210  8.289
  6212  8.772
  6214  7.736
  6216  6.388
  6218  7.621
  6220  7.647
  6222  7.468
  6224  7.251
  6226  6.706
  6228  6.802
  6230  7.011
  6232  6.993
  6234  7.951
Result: 8.88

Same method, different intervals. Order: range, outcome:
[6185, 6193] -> 7.85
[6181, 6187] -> 8.45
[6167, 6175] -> 8.68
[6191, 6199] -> 8.36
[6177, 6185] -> 9.4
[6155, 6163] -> 8.86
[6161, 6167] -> 7.56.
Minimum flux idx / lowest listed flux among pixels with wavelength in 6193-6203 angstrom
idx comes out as 8.311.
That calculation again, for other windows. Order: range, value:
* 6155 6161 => 7.099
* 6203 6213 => 8.289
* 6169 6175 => 8.422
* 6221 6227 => 6.706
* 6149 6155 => 11.05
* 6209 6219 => 6.388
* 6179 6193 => 7.539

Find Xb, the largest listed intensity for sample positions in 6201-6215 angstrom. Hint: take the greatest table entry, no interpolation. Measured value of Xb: 9.773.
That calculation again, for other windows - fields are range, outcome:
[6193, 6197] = 8.463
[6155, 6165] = 12.28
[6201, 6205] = 9.466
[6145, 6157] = 12.76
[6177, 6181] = 10.08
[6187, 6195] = 8.311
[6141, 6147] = 12.8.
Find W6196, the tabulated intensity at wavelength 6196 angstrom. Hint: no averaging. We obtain 8.463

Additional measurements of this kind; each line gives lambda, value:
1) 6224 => 7.251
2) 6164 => 8.462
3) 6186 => 7.842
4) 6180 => 10.08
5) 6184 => 8.185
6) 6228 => 6.802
